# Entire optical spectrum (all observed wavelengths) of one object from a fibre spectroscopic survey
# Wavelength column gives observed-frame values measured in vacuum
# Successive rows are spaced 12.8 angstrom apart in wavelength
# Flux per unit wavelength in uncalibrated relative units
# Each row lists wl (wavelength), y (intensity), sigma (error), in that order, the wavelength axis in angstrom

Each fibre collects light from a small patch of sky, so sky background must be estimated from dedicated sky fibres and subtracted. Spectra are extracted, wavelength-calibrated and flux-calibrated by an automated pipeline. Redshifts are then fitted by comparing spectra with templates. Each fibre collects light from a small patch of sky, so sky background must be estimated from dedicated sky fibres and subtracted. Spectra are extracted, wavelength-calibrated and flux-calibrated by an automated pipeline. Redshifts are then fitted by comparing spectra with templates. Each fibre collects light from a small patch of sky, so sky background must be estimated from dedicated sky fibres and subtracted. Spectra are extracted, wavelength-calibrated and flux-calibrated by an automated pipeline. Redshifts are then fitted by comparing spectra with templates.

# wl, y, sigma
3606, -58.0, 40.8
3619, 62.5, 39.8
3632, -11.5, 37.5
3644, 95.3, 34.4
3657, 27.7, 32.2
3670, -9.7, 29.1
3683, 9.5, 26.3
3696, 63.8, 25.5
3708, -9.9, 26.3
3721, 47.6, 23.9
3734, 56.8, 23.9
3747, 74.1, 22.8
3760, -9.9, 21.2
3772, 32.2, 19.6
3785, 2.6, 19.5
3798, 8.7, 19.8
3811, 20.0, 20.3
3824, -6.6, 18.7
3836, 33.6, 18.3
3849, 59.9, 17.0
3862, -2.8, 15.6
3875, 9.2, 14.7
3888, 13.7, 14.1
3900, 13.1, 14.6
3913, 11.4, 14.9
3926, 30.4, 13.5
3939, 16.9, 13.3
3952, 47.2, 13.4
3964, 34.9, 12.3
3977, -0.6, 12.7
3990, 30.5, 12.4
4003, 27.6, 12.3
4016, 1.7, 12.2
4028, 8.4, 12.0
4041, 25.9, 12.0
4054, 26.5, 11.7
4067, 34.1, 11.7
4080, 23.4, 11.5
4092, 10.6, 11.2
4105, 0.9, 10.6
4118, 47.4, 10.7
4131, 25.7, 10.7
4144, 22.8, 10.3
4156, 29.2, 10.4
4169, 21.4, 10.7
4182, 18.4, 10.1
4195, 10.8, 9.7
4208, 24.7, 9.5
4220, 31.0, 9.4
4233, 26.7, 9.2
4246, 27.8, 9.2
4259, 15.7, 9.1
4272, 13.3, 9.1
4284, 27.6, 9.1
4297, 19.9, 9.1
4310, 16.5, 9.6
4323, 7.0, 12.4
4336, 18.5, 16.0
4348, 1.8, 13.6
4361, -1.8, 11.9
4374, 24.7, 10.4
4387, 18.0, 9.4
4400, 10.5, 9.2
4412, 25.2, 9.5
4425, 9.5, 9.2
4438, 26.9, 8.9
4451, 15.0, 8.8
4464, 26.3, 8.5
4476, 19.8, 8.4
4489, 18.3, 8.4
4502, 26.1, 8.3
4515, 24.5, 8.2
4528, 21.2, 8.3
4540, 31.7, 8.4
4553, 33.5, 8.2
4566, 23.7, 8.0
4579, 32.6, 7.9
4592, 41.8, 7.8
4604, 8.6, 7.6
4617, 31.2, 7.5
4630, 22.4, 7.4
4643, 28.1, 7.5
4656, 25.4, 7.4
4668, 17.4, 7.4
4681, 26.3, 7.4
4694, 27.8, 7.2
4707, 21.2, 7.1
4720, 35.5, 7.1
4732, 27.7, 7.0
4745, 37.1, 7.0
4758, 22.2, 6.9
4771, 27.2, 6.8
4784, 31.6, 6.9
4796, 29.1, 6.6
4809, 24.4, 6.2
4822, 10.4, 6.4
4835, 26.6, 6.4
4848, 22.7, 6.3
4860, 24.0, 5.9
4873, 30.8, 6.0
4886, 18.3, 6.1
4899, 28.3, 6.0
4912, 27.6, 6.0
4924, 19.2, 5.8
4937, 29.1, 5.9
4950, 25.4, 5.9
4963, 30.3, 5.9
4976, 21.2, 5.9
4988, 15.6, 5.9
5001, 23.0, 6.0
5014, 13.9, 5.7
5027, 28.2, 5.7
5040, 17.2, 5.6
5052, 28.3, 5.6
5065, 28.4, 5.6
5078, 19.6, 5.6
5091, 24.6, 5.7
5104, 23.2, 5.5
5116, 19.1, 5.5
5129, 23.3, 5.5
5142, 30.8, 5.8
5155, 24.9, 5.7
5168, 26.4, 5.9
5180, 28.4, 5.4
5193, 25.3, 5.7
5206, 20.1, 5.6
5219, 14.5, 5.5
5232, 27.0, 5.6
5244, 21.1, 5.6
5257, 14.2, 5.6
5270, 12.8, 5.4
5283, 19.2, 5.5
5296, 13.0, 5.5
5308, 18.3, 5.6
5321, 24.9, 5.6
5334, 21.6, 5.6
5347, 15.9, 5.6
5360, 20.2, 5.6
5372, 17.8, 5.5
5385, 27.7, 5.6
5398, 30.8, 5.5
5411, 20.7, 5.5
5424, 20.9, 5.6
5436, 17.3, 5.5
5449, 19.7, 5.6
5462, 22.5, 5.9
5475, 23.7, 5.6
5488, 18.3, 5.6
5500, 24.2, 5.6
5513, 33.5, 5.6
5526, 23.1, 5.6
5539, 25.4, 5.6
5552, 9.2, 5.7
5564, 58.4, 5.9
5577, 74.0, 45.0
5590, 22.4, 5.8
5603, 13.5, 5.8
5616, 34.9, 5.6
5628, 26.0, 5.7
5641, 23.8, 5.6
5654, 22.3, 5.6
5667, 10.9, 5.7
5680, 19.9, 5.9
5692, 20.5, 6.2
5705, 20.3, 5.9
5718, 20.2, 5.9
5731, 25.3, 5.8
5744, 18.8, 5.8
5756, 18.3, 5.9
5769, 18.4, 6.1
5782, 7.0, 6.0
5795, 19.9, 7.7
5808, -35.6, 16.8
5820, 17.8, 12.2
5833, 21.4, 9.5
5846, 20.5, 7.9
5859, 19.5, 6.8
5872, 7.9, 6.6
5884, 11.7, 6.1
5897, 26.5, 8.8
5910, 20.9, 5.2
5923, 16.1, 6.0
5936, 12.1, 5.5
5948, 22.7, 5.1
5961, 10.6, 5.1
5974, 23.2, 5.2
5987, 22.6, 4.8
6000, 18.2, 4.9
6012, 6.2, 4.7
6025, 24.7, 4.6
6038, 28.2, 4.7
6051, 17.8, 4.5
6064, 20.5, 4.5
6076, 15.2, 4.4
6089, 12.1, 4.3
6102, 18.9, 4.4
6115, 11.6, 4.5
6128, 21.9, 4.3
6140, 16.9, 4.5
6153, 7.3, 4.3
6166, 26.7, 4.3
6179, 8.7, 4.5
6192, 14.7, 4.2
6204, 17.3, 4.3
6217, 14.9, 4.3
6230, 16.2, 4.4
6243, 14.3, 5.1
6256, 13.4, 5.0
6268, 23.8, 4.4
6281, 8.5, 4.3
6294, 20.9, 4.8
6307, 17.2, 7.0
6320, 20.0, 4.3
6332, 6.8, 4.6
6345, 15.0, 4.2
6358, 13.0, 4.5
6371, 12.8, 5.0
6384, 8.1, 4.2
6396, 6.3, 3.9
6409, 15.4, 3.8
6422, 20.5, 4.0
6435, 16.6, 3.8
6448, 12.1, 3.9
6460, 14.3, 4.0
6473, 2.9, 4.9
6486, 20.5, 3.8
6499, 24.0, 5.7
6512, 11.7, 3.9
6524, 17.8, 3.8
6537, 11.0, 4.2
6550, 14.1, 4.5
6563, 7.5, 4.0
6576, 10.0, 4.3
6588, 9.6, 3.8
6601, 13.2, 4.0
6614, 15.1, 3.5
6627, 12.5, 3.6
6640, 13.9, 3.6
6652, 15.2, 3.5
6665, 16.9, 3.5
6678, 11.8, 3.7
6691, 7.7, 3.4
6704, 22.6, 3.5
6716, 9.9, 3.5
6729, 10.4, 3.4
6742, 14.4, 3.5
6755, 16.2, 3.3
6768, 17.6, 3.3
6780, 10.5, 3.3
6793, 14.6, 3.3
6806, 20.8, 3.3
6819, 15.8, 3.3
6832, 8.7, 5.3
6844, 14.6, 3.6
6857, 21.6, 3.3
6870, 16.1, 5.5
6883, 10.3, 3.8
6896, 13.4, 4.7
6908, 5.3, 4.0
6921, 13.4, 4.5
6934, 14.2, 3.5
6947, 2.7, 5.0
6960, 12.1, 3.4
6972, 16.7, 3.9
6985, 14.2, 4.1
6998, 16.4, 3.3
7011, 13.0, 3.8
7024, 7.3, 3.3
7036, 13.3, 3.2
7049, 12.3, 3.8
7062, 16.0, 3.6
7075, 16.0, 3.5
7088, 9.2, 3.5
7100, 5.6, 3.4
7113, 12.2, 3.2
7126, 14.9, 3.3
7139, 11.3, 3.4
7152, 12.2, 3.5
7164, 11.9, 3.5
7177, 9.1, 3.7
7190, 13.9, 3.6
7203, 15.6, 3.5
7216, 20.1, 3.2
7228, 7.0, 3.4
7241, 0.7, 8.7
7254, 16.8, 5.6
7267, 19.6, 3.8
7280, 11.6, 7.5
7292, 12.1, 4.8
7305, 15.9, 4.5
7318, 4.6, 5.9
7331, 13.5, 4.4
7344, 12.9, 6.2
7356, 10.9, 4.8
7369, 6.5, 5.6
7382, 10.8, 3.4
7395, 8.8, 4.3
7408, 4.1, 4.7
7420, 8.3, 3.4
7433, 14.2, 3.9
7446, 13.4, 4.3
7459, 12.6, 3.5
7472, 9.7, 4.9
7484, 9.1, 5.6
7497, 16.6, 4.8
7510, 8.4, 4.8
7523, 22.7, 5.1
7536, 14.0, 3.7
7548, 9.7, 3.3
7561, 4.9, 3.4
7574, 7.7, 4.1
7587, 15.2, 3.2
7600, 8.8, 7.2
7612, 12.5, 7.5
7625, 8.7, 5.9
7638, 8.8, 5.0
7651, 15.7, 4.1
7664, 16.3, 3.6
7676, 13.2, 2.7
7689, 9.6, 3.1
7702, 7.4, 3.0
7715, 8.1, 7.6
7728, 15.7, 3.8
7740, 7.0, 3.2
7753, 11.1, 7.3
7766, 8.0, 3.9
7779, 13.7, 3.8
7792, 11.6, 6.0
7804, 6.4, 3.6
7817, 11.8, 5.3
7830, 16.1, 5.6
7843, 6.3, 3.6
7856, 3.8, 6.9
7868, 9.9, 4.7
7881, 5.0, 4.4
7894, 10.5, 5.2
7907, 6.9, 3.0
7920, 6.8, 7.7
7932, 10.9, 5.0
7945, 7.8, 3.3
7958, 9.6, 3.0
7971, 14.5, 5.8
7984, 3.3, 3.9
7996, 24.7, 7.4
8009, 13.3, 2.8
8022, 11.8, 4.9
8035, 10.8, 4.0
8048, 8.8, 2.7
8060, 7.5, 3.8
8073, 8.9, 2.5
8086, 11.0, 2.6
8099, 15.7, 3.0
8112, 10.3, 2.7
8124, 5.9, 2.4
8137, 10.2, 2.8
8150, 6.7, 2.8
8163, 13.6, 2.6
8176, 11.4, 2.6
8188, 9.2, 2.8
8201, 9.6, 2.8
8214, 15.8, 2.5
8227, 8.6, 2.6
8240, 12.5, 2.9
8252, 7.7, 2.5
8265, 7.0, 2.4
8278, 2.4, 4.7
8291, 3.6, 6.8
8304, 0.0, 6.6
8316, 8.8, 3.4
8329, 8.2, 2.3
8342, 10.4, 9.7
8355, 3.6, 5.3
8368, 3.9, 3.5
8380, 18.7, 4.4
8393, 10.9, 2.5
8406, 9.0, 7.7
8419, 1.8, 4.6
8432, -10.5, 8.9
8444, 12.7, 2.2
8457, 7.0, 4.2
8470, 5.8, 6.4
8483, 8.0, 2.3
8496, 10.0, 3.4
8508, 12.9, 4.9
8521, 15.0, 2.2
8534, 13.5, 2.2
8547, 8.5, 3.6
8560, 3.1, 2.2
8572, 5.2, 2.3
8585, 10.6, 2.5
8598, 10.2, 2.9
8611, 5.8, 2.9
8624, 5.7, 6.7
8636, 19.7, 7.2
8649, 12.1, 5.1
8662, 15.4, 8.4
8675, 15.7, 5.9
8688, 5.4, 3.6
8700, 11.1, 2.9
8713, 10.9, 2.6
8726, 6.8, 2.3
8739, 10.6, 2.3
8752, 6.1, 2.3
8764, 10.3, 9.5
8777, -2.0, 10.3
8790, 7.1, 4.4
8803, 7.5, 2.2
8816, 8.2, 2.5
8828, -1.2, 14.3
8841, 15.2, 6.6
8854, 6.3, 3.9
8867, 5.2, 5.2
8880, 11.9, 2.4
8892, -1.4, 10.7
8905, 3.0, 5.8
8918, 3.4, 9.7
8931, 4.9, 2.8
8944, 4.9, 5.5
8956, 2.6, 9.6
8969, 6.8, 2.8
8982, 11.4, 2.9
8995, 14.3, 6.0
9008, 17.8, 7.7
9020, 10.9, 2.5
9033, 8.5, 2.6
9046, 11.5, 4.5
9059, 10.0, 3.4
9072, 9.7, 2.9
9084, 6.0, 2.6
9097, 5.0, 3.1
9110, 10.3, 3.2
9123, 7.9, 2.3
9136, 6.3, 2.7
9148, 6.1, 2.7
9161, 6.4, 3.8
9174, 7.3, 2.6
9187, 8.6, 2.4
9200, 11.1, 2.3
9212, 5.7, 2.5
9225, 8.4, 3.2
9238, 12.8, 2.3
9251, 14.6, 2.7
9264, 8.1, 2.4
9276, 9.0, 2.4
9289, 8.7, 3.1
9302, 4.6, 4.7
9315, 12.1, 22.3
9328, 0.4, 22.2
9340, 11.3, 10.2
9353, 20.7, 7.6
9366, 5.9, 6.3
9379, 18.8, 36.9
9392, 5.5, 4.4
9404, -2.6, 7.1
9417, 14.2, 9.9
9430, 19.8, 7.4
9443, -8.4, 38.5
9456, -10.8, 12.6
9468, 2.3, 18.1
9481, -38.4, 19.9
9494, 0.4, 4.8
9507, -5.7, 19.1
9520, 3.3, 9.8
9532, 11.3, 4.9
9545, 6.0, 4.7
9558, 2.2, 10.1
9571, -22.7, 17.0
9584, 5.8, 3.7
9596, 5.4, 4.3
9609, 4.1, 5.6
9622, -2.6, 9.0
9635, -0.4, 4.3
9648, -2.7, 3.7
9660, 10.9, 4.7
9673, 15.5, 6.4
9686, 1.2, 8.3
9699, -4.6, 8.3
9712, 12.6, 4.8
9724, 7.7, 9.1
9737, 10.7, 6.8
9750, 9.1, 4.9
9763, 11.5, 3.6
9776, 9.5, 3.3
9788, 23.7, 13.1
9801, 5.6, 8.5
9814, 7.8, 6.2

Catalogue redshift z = 0.111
